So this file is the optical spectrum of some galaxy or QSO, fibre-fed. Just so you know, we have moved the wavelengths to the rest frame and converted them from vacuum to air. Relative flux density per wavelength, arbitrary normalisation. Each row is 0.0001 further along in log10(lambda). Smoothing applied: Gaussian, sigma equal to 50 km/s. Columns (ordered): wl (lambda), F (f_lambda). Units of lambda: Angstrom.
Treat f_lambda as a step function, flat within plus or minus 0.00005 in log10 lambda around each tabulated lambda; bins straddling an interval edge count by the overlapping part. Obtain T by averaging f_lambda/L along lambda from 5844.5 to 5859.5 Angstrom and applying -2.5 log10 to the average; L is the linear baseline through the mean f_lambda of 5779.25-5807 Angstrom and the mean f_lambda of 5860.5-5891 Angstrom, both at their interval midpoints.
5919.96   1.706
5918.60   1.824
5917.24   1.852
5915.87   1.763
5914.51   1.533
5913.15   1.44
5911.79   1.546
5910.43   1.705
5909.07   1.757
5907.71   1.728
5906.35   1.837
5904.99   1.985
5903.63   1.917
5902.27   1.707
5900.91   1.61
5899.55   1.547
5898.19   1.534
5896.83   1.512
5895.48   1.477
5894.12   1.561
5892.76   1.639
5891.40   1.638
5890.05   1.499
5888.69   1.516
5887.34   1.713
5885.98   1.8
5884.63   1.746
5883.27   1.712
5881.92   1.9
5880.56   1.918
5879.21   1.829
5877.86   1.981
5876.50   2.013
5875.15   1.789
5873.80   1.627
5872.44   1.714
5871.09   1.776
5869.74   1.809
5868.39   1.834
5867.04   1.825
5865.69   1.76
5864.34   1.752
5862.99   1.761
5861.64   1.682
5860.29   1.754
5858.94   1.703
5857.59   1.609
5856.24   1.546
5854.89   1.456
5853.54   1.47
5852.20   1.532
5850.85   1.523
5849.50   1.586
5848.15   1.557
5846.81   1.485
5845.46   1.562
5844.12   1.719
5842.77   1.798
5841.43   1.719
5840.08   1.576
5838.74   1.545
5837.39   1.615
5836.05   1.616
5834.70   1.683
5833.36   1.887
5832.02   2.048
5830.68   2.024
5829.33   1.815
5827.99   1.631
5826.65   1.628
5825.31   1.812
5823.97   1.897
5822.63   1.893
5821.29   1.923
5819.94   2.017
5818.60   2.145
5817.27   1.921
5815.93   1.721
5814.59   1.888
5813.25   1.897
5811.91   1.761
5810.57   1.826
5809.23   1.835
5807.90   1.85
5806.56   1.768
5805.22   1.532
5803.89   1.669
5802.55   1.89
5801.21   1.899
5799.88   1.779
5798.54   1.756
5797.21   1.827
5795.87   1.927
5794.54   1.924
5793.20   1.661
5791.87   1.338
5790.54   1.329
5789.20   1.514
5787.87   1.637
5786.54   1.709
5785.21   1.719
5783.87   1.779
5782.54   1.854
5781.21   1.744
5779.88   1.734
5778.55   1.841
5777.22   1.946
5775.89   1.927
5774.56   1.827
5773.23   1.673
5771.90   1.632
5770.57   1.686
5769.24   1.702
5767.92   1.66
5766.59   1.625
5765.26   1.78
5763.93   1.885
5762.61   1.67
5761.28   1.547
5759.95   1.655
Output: 0.134 mag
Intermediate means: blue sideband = 1.71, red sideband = 1.77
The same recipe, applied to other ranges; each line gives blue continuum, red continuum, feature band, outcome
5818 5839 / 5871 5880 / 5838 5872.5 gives 0.11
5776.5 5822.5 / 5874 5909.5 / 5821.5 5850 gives 0.02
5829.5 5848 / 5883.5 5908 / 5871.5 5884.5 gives -0.09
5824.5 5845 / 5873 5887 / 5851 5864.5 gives 0.11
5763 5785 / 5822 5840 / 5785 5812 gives 0.03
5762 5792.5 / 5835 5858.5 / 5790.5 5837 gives -0.10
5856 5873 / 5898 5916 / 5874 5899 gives 0.00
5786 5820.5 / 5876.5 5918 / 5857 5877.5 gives -0.03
